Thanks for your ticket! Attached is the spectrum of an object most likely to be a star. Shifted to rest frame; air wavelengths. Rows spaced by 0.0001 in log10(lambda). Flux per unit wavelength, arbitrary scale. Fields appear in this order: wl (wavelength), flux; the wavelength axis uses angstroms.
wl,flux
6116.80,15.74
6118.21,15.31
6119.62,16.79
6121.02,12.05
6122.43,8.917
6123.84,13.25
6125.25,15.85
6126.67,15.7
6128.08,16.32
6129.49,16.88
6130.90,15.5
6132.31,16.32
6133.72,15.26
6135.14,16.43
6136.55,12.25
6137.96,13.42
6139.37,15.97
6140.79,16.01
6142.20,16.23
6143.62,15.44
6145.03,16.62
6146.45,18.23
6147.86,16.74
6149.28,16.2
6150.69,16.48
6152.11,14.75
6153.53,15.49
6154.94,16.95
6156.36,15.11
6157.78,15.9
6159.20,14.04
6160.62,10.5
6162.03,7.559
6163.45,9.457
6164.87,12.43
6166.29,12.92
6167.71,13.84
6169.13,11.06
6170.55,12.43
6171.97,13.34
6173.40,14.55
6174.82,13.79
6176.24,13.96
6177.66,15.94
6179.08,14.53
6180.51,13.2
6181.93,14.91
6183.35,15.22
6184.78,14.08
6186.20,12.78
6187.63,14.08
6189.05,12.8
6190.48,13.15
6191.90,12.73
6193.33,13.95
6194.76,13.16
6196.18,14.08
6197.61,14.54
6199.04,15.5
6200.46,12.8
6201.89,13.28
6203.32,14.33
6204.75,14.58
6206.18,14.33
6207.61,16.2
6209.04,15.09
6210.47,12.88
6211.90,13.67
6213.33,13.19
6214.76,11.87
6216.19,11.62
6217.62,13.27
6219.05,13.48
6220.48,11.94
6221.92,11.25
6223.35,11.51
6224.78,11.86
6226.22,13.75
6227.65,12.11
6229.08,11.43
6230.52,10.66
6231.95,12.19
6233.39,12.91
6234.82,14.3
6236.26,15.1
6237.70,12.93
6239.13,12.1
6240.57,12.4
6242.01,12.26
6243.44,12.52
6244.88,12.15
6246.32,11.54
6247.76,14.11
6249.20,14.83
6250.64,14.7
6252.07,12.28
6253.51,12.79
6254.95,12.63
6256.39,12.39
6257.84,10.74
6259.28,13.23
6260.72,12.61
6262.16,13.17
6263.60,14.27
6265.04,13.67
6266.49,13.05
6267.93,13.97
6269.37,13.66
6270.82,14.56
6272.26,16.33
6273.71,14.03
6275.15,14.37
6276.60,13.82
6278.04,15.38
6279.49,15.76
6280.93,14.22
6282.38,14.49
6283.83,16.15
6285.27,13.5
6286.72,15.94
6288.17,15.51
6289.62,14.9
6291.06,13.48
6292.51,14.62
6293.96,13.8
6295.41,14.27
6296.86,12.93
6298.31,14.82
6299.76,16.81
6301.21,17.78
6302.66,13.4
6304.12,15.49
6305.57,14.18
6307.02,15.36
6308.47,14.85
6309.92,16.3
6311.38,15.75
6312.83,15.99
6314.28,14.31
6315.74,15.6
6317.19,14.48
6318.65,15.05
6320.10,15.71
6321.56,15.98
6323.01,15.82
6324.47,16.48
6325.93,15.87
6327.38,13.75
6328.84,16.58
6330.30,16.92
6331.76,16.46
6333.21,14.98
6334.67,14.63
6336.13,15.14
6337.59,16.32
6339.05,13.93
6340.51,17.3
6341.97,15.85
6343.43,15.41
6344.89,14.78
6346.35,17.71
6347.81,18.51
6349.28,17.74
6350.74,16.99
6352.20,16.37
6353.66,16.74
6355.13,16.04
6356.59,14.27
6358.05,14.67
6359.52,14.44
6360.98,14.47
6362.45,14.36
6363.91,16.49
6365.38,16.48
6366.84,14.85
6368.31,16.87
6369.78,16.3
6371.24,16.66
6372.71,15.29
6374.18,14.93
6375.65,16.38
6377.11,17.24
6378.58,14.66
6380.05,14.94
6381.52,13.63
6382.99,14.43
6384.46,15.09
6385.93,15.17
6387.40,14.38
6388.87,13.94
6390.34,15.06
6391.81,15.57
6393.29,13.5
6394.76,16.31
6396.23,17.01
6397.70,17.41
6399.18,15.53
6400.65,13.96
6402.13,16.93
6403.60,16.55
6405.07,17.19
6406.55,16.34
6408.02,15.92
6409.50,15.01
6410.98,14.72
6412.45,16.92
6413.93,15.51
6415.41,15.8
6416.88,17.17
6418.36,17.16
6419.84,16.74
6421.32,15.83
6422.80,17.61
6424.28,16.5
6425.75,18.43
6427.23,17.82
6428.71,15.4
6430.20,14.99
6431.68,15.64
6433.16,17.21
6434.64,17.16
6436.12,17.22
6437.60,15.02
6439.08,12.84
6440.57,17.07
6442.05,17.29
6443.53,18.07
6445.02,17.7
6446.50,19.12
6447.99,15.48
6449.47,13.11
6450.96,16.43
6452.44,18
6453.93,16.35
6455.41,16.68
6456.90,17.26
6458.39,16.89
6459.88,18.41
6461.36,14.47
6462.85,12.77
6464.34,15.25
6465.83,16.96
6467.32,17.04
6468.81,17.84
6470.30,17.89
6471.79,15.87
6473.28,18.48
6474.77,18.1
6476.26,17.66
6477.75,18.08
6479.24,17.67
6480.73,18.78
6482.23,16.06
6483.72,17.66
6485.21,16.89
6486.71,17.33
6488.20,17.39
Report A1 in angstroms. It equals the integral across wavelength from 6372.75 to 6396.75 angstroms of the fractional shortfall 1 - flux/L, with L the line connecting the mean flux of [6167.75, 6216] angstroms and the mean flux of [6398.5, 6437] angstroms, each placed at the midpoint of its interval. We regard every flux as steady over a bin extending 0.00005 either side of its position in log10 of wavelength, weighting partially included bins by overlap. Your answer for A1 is 1.3 angstroms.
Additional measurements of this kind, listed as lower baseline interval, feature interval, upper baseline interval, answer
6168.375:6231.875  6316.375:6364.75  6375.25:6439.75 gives -2.3 angstroms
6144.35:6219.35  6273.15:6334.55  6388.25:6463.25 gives -0.2 angstroms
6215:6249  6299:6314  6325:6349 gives -0.6 angstroms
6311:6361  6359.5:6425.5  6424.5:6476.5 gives 1.8 angstroms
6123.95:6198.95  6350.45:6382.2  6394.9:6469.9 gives 0.7 angstroms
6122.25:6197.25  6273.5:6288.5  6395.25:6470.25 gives 0.4 angstroms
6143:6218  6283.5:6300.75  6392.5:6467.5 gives 0.3 angstroms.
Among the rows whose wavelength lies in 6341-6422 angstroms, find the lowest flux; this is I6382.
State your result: 13.5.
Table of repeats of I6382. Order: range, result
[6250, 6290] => 10.74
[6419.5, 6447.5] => 12.84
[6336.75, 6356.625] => 13.93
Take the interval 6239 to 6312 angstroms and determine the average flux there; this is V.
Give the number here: 14.1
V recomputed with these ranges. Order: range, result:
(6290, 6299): 14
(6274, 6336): 15.1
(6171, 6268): 13.3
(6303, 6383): 15.6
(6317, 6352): 16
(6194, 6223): 13.5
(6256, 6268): 13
